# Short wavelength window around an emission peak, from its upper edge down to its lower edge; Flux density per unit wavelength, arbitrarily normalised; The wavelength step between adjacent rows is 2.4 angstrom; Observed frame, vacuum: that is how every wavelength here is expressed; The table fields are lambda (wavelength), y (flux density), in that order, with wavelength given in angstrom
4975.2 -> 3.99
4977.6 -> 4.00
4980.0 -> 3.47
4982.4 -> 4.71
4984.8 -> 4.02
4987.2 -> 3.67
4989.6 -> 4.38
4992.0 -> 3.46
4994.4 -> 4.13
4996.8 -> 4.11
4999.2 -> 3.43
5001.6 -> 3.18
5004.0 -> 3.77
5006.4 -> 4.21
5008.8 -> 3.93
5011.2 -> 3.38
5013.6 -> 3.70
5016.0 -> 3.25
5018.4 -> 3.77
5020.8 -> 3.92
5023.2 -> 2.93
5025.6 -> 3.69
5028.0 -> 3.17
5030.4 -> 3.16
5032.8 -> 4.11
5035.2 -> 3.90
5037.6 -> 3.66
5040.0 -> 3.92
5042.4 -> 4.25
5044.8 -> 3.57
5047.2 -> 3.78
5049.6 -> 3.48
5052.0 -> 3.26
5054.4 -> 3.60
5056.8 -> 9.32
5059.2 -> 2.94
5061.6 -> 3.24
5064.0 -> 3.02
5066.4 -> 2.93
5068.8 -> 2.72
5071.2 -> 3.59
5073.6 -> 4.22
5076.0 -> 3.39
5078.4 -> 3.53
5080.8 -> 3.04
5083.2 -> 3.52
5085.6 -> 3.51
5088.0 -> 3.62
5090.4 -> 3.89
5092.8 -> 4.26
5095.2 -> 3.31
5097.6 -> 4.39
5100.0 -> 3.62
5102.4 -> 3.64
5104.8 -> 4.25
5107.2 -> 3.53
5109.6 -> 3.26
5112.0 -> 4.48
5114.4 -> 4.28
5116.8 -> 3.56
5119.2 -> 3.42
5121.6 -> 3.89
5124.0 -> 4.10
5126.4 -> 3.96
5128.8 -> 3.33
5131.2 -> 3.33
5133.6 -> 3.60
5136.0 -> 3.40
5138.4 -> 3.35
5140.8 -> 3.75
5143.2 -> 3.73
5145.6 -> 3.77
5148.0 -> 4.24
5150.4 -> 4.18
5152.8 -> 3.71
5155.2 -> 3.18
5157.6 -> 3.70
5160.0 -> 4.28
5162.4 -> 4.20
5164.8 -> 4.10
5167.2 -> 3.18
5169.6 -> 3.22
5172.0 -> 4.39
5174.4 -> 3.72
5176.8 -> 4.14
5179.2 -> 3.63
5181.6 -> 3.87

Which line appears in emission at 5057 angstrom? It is Hbeta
